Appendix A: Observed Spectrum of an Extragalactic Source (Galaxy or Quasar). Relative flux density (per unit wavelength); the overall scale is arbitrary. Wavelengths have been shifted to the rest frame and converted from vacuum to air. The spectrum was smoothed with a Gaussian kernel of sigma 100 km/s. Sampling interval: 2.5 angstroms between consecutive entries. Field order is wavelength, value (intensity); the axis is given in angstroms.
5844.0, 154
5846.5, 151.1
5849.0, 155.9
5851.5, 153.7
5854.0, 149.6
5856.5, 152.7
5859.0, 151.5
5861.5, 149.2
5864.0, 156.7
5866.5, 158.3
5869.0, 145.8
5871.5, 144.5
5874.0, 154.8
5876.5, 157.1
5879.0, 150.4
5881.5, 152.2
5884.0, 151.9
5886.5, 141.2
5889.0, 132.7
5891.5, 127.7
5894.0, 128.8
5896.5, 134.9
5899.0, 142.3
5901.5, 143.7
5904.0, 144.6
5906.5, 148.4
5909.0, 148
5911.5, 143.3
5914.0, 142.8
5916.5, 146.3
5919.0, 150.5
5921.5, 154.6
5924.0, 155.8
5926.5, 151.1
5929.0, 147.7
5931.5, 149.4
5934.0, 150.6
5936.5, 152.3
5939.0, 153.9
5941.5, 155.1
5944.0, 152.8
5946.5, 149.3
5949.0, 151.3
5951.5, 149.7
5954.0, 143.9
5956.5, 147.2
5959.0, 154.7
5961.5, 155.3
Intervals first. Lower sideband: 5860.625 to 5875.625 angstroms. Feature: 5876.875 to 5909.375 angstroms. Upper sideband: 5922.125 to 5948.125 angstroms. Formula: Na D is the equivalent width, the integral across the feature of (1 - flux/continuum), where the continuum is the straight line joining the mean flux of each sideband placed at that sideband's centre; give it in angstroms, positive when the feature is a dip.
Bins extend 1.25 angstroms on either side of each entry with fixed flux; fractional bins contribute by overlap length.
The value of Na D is 2.0 angstroms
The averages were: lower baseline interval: 152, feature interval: 142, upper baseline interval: 152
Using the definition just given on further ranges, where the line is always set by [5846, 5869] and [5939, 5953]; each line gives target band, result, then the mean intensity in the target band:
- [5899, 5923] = 0.9 angstroms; 147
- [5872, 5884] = 0.0 angstroms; 153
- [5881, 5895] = 1.3 angstroms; 139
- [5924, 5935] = 0.1 angstroms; 150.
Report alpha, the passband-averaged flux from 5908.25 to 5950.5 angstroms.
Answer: 150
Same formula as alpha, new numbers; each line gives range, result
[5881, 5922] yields 143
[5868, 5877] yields 150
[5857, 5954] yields 148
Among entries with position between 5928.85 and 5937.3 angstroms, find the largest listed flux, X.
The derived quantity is 152.3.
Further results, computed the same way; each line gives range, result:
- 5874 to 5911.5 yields 157.1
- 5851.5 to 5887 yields 158.3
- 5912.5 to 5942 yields 155.8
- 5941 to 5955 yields 155.1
